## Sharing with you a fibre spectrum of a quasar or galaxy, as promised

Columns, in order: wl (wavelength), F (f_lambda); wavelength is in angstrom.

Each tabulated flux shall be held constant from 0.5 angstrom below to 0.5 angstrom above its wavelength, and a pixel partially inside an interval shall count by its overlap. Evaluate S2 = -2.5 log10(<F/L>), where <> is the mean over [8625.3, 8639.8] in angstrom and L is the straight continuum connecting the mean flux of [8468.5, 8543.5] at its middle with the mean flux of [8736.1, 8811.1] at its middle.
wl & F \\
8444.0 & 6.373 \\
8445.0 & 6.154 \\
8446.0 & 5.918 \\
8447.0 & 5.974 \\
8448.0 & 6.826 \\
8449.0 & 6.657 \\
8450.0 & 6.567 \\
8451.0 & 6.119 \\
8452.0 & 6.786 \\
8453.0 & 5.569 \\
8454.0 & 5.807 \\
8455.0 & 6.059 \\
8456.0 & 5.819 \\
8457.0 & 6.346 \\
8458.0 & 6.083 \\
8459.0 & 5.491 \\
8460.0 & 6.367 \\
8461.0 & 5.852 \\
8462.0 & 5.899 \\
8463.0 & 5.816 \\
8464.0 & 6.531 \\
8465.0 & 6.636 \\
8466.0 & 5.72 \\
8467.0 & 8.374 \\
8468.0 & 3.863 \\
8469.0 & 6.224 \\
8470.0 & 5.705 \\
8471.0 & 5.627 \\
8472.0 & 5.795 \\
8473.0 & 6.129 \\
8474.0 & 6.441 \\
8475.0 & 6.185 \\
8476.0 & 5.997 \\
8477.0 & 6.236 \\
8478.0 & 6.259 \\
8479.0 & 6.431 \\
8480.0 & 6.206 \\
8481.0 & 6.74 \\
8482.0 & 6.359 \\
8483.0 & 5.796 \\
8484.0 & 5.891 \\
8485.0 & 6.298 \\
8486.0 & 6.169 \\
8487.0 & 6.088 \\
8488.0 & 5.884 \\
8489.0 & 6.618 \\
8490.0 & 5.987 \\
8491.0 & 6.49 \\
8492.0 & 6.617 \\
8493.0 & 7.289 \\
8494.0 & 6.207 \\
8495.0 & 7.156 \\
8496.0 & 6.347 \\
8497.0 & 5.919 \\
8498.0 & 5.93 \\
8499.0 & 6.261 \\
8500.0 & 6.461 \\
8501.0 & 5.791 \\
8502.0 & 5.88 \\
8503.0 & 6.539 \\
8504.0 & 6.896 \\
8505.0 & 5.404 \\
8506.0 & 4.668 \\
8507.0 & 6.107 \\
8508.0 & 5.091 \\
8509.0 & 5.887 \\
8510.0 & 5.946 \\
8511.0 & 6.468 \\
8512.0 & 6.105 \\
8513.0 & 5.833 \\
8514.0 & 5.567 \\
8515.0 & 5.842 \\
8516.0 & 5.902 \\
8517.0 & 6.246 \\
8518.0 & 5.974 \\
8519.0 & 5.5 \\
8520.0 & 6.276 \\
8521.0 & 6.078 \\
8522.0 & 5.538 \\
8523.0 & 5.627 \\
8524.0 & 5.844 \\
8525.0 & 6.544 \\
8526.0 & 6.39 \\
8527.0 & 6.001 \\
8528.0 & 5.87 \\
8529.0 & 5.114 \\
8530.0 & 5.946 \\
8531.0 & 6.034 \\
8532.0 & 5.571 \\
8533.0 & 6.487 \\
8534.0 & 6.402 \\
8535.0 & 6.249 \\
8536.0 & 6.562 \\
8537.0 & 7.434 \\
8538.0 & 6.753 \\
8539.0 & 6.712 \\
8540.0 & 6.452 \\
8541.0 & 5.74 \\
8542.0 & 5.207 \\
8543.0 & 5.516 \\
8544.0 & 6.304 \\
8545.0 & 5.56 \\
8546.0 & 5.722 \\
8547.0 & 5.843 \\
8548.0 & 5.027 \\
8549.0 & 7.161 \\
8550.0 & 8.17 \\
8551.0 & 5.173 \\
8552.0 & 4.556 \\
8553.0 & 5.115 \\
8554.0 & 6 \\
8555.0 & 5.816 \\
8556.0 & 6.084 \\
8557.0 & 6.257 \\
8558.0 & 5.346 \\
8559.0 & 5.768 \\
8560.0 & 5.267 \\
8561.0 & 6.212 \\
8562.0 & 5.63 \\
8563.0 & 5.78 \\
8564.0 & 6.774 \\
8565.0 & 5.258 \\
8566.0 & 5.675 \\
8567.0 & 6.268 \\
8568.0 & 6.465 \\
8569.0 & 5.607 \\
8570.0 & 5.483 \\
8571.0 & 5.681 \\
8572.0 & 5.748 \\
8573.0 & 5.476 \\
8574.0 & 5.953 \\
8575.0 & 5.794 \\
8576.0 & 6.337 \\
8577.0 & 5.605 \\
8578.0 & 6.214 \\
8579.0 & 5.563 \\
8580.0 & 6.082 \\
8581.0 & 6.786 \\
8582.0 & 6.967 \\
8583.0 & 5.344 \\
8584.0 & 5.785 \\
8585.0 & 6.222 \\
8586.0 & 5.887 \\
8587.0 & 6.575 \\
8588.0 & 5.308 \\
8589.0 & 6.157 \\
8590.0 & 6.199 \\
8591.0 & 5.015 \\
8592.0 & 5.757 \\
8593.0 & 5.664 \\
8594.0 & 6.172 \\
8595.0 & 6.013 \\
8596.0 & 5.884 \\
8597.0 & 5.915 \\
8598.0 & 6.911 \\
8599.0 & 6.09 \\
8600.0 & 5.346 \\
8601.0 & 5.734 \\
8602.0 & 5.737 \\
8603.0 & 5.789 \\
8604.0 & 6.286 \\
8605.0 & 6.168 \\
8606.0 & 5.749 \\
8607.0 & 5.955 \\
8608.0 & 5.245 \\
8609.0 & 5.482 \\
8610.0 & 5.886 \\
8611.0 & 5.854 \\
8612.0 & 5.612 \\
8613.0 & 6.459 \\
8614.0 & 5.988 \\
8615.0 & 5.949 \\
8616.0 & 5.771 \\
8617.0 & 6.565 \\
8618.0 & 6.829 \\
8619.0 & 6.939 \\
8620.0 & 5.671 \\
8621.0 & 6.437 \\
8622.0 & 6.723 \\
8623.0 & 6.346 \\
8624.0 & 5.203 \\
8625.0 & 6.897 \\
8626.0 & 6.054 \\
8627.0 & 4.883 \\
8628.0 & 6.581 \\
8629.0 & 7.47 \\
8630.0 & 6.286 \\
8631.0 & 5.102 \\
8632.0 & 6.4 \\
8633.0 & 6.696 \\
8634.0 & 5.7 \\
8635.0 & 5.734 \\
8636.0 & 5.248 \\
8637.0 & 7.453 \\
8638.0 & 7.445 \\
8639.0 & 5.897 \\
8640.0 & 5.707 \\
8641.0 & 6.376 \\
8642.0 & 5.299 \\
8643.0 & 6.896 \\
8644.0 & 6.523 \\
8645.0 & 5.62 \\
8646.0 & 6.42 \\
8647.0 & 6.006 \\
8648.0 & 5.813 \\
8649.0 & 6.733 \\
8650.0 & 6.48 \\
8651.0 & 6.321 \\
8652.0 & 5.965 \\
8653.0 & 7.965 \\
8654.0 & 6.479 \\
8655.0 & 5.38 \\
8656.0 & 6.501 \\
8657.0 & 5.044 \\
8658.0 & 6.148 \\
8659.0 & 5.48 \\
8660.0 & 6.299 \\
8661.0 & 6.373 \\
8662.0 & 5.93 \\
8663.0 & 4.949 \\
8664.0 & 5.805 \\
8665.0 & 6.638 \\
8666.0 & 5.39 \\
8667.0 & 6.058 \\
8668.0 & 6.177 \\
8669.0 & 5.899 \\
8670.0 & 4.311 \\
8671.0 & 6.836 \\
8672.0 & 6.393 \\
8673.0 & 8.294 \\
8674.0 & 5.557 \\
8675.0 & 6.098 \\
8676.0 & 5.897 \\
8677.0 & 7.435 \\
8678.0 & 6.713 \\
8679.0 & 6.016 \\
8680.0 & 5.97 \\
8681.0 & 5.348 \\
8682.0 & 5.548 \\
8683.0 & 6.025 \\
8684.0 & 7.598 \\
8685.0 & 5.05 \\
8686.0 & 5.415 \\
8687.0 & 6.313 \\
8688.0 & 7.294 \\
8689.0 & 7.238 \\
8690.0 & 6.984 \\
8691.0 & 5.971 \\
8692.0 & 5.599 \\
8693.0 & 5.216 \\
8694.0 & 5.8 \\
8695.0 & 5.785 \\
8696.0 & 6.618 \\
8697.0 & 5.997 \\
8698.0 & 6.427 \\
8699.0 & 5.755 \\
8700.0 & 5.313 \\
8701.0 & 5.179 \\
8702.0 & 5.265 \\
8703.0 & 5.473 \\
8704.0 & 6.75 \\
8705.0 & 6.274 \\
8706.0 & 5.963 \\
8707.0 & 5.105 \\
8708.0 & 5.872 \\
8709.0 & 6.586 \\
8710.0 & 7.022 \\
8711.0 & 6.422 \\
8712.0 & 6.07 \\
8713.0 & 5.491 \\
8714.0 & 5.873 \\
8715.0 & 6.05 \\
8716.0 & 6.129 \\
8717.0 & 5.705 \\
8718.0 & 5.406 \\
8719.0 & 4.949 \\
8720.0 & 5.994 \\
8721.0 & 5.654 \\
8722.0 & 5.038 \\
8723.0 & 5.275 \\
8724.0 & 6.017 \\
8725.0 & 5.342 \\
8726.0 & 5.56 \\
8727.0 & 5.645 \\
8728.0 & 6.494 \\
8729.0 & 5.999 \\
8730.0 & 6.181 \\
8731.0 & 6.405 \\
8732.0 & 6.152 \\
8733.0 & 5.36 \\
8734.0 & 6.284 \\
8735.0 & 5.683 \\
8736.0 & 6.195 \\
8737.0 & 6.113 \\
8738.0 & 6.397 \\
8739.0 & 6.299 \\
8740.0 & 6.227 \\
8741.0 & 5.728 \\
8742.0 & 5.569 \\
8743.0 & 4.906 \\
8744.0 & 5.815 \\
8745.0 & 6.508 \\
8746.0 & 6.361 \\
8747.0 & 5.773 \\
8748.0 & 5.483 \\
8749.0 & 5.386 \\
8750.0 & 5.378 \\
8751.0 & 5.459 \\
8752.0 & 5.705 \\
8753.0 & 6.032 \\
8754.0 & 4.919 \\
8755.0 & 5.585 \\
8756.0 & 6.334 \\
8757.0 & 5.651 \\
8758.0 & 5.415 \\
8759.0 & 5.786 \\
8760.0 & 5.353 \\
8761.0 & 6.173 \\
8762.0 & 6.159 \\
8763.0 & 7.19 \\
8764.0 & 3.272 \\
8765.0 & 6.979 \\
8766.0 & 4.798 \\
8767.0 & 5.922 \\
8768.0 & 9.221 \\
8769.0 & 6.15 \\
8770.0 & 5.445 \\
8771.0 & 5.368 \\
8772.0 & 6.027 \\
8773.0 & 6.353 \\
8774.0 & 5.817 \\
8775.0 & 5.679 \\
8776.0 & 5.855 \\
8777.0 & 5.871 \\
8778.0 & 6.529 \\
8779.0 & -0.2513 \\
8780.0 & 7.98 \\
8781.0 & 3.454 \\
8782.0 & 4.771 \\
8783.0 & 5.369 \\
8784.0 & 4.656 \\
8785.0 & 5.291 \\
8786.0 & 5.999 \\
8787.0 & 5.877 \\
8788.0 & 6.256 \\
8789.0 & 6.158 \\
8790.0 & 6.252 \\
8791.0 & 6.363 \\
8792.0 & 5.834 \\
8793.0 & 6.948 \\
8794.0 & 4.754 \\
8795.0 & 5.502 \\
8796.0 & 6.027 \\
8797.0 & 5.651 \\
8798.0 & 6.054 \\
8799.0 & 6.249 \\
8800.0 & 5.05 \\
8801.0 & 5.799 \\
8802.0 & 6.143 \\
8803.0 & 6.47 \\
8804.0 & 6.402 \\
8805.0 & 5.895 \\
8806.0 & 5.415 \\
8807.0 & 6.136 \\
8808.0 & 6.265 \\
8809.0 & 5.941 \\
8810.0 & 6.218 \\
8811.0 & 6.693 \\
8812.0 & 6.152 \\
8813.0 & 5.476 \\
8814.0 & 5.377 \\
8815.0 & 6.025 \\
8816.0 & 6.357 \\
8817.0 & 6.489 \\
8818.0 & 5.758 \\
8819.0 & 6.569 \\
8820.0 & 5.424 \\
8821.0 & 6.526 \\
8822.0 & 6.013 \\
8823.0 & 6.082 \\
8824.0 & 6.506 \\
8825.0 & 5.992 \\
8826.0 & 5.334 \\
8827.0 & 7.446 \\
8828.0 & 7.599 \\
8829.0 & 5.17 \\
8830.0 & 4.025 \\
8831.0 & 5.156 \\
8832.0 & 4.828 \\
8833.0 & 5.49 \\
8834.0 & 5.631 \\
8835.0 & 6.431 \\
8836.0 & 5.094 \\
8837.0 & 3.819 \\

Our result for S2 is -0.045 mag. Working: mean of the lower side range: 6.1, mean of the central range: 6.21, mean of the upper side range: 5.79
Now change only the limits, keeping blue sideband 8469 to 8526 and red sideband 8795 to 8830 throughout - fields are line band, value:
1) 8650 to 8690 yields -0.02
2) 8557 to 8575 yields 0.05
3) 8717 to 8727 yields 0.11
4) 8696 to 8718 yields 0.02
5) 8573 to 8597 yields 0.02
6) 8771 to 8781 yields 0.12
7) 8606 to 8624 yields 0.00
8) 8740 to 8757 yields 0.07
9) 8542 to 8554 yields 0.05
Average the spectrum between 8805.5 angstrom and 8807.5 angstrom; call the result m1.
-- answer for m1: 5.78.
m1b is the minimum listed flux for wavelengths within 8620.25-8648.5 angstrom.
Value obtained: 4.883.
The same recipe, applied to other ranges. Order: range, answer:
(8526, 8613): 4.556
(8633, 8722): 4.311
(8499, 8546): 4.668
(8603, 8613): 5.245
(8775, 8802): -0.2513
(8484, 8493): 5.884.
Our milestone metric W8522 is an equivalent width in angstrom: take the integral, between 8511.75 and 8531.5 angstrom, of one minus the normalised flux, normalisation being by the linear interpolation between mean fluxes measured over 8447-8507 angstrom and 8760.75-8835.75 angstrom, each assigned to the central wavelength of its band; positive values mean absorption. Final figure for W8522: 0.7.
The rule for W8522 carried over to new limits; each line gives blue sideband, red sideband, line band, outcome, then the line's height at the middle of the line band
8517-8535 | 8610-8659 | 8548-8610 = 1.81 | 6.08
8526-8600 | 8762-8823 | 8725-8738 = -0.27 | 5.87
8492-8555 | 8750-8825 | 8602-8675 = -2.12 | 5.95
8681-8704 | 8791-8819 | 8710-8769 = 1.27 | 5.99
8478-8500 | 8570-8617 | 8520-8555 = 0.64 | 6.13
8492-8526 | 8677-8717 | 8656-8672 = 0.50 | 6.05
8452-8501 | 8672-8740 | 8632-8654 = -0.90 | 6.06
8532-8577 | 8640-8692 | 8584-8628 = 0.52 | 6.06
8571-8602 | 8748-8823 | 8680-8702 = -0.50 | 5.87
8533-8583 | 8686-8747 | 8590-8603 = 0.25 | 5.98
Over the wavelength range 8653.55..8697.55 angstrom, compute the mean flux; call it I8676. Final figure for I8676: 6.09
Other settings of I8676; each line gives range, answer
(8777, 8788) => 5.07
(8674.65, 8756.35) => 5.93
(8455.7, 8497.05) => 6.19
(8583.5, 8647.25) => 6.06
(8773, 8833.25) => 5.79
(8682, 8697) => 6.18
